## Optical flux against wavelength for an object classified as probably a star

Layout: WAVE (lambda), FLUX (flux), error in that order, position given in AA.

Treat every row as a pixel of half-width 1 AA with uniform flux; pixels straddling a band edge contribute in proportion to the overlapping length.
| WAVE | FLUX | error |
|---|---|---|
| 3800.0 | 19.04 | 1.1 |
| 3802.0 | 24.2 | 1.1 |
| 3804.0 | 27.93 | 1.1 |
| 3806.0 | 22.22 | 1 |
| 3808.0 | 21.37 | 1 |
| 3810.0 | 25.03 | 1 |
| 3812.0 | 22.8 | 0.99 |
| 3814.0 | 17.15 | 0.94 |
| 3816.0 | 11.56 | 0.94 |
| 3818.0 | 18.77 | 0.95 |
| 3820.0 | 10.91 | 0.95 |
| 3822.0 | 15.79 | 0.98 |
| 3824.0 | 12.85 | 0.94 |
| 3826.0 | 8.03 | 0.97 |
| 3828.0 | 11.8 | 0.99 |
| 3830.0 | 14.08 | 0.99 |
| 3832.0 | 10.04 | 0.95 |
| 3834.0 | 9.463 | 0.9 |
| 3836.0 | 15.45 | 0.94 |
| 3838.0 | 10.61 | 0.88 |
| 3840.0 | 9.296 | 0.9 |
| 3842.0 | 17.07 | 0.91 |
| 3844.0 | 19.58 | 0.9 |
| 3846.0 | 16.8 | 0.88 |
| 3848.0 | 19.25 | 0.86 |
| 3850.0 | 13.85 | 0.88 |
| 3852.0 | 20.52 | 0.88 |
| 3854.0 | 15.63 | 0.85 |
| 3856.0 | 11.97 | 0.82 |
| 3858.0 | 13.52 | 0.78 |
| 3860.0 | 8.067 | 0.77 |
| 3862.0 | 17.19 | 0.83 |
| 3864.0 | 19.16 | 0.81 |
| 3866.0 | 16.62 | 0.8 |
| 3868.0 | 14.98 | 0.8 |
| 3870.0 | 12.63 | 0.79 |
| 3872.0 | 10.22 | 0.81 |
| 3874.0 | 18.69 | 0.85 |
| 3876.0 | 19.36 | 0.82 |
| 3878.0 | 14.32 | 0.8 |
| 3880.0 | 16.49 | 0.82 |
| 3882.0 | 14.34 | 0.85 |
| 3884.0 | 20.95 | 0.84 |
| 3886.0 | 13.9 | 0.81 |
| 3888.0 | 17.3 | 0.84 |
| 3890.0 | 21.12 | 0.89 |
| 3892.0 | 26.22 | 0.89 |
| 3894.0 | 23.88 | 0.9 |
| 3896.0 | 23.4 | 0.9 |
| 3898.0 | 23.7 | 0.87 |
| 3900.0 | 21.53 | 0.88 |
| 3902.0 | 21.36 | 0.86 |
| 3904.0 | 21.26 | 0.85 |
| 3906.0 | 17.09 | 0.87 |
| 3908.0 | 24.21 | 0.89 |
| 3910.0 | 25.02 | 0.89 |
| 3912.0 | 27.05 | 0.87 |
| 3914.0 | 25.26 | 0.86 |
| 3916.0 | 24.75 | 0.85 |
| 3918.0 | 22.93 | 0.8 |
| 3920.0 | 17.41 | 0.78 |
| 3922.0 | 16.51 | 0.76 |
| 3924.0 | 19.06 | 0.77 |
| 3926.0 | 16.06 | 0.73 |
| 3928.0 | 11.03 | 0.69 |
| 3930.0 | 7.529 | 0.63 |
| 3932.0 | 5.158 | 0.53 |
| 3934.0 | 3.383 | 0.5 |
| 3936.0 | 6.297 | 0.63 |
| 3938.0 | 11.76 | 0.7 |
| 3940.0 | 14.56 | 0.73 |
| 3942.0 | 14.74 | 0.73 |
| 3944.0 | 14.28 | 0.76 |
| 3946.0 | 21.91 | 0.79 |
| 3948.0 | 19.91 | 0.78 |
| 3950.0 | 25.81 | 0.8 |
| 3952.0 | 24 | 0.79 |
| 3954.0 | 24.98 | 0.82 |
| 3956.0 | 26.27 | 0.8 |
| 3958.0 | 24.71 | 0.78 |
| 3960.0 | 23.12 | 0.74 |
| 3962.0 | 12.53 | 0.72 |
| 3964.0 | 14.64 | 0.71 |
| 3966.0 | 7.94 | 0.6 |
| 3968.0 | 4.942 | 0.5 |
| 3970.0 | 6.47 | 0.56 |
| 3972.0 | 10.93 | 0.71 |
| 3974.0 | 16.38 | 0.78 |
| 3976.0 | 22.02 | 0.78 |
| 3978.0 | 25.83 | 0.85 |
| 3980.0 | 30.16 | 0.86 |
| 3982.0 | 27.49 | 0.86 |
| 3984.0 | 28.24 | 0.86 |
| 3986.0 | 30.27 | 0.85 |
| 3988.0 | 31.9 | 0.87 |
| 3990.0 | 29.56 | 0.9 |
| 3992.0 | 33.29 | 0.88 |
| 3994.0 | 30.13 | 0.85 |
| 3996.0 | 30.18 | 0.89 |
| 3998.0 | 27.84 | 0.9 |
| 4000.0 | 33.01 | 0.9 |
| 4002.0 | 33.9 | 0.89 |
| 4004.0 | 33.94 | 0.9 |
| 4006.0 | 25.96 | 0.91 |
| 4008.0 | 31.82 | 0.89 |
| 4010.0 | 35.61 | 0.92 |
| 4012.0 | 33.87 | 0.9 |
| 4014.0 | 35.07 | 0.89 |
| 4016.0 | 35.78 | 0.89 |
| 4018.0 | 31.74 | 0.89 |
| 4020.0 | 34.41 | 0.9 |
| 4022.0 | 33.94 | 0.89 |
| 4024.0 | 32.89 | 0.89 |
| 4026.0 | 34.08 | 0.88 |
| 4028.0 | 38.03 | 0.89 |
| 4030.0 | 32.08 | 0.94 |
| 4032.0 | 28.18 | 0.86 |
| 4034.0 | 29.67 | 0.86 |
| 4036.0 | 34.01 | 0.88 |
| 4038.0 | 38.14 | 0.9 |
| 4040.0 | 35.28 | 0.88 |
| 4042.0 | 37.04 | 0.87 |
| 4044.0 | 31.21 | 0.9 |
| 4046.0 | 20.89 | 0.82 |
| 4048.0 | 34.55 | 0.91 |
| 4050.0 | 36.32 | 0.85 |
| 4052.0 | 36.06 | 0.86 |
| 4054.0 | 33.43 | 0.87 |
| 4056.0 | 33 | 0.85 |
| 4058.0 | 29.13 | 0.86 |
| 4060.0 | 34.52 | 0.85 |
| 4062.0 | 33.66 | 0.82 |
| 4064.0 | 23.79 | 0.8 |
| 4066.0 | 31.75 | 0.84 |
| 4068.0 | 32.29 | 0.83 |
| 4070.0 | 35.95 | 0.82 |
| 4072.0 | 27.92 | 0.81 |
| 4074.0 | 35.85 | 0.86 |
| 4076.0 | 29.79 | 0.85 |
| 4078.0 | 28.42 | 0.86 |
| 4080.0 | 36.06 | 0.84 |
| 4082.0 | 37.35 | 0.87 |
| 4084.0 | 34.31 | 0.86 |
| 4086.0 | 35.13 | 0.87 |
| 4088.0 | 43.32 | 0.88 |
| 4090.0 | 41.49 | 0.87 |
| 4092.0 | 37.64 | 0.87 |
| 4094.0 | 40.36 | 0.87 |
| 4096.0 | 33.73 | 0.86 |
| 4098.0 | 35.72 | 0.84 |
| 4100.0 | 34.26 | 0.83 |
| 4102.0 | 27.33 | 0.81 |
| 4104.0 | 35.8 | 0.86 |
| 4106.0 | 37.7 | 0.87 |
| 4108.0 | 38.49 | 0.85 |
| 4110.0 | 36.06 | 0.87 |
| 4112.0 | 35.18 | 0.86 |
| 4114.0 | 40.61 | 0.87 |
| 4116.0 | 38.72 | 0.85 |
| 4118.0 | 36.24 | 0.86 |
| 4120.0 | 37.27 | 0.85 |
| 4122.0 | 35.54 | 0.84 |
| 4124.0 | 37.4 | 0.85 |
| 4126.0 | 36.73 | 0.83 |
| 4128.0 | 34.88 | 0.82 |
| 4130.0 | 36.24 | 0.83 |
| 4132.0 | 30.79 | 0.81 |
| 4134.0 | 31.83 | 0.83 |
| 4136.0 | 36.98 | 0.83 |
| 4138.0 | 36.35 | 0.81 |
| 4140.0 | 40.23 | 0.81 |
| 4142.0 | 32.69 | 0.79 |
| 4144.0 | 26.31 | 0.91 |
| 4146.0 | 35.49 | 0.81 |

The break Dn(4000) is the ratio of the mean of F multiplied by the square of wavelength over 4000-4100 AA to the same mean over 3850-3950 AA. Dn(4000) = 2.1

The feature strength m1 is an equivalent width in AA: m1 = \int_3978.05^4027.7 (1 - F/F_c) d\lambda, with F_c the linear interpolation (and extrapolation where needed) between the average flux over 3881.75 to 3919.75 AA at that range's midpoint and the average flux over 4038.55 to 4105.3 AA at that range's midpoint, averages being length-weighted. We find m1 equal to -4.83 AA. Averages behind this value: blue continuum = 21.9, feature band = 31.8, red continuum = 33.8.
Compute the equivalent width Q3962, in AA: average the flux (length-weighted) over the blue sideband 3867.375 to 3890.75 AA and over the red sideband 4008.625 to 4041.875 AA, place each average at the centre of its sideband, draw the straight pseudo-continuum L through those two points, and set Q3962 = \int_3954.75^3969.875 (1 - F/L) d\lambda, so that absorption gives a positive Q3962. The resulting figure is 5.9 AA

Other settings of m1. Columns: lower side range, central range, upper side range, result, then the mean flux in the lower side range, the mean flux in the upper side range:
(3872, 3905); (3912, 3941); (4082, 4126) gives 9.71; 19.6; 36.8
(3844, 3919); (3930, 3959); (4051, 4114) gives 8.85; 18.8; 34.5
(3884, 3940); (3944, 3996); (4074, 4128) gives 3.80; 18.3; 36.1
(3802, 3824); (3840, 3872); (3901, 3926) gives 7.65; 19.3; 21.6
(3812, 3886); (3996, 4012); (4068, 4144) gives -2.63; 14.7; 35.5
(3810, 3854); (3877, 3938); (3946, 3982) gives -3.42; 14.8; 19.2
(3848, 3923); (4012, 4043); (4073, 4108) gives -3.67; 18.7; 35.6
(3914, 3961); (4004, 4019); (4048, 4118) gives -3.82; 17.4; 34.8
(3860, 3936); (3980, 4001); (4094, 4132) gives -3.72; 17.8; 36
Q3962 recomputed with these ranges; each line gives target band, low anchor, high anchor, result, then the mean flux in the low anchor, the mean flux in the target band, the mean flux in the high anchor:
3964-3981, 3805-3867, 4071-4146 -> 6.7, 15.4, 15.5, 35.4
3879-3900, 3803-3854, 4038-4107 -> 0.4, 16.1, 20.2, 33.9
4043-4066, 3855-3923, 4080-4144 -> 0.1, 18.9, 31.5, 36.2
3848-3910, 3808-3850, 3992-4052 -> 5.6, 14.9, 17.9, 32.8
